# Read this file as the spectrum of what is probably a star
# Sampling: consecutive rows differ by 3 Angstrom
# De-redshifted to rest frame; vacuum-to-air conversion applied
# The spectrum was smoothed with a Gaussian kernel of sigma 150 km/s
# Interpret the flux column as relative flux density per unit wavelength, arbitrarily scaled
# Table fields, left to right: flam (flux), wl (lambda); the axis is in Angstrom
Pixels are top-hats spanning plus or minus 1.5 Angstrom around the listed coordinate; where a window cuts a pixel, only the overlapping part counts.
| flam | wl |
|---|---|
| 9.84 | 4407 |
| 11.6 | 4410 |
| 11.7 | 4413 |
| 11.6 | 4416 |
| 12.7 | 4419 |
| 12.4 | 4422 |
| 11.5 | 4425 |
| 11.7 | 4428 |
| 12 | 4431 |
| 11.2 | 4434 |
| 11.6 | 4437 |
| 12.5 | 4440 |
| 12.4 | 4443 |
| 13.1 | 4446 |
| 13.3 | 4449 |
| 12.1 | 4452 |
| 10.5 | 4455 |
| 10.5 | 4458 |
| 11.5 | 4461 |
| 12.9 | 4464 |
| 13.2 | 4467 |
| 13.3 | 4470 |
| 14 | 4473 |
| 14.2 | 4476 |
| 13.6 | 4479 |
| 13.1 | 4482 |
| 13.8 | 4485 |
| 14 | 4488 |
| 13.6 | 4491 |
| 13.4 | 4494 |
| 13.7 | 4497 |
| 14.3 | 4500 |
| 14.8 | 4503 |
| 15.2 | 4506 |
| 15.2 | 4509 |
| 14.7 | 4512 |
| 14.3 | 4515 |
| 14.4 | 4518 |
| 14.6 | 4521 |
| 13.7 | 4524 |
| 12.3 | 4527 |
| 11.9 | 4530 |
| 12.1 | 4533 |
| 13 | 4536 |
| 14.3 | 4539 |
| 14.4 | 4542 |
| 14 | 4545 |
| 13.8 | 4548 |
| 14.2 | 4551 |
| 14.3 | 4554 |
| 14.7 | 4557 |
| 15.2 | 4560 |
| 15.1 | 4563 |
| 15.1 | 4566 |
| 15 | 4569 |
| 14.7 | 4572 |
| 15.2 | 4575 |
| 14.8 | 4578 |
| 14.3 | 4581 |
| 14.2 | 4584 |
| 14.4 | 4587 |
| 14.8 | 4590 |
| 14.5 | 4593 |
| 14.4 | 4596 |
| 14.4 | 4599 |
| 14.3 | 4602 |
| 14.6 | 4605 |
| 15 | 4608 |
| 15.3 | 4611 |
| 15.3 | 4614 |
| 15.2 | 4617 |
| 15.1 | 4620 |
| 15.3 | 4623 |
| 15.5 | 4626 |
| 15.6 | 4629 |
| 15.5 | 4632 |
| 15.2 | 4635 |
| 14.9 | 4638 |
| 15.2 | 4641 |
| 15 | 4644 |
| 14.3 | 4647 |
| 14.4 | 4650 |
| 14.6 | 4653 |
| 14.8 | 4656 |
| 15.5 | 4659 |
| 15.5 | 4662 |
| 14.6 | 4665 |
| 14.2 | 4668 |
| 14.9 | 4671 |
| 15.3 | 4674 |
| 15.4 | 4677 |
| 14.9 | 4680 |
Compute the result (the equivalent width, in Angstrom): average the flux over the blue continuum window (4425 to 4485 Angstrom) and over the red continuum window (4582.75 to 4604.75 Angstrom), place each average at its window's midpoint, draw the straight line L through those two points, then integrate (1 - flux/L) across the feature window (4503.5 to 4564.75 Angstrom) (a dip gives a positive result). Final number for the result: -2.2 Angstrom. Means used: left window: 12.5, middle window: 14.1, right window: 14.4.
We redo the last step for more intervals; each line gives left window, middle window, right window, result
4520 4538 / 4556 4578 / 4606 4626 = -1.7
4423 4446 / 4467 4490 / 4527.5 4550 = -2.1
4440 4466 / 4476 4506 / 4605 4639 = -2.6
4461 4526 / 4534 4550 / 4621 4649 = 0.6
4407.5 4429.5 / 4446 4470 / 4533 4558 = 0.6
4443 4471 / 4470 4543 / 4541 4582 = -2.6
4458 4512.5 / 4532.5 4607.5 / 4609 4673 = 0.0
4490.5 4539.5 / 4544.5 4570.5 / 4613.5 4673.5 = -0.7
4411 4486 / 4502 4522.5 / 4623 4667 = -2.3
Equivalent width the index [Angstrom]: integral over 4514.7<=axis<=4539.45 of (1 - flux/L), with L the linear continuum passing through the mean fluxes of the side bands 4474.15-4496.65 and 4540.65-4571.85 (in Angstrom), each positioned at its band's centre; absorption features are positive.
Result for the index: 1.5 Angstrom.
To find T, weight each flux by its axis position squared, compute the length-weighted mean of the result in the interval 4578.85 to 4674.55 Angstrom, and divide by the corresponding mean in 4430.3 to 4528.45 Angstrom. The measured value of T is 1.20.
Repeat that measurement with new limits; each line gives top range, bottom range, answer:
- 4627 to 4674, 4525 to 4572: 1.12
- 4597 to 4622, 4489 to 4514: 1.09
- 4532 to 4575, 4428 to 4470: 1.24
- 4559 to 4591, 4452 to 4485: 1.22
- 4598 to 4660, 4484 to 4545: 1.14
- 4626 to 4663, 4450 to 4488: 1.27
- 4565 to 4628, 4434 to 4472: 1.29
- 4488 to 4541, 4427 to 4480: 1.15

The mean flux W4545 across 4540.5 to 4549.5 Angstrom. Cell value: 14.1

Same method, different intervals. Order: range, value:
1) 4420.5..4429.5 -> 11.9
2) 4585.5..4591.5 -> 14.6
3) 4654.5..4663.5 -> 15.3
